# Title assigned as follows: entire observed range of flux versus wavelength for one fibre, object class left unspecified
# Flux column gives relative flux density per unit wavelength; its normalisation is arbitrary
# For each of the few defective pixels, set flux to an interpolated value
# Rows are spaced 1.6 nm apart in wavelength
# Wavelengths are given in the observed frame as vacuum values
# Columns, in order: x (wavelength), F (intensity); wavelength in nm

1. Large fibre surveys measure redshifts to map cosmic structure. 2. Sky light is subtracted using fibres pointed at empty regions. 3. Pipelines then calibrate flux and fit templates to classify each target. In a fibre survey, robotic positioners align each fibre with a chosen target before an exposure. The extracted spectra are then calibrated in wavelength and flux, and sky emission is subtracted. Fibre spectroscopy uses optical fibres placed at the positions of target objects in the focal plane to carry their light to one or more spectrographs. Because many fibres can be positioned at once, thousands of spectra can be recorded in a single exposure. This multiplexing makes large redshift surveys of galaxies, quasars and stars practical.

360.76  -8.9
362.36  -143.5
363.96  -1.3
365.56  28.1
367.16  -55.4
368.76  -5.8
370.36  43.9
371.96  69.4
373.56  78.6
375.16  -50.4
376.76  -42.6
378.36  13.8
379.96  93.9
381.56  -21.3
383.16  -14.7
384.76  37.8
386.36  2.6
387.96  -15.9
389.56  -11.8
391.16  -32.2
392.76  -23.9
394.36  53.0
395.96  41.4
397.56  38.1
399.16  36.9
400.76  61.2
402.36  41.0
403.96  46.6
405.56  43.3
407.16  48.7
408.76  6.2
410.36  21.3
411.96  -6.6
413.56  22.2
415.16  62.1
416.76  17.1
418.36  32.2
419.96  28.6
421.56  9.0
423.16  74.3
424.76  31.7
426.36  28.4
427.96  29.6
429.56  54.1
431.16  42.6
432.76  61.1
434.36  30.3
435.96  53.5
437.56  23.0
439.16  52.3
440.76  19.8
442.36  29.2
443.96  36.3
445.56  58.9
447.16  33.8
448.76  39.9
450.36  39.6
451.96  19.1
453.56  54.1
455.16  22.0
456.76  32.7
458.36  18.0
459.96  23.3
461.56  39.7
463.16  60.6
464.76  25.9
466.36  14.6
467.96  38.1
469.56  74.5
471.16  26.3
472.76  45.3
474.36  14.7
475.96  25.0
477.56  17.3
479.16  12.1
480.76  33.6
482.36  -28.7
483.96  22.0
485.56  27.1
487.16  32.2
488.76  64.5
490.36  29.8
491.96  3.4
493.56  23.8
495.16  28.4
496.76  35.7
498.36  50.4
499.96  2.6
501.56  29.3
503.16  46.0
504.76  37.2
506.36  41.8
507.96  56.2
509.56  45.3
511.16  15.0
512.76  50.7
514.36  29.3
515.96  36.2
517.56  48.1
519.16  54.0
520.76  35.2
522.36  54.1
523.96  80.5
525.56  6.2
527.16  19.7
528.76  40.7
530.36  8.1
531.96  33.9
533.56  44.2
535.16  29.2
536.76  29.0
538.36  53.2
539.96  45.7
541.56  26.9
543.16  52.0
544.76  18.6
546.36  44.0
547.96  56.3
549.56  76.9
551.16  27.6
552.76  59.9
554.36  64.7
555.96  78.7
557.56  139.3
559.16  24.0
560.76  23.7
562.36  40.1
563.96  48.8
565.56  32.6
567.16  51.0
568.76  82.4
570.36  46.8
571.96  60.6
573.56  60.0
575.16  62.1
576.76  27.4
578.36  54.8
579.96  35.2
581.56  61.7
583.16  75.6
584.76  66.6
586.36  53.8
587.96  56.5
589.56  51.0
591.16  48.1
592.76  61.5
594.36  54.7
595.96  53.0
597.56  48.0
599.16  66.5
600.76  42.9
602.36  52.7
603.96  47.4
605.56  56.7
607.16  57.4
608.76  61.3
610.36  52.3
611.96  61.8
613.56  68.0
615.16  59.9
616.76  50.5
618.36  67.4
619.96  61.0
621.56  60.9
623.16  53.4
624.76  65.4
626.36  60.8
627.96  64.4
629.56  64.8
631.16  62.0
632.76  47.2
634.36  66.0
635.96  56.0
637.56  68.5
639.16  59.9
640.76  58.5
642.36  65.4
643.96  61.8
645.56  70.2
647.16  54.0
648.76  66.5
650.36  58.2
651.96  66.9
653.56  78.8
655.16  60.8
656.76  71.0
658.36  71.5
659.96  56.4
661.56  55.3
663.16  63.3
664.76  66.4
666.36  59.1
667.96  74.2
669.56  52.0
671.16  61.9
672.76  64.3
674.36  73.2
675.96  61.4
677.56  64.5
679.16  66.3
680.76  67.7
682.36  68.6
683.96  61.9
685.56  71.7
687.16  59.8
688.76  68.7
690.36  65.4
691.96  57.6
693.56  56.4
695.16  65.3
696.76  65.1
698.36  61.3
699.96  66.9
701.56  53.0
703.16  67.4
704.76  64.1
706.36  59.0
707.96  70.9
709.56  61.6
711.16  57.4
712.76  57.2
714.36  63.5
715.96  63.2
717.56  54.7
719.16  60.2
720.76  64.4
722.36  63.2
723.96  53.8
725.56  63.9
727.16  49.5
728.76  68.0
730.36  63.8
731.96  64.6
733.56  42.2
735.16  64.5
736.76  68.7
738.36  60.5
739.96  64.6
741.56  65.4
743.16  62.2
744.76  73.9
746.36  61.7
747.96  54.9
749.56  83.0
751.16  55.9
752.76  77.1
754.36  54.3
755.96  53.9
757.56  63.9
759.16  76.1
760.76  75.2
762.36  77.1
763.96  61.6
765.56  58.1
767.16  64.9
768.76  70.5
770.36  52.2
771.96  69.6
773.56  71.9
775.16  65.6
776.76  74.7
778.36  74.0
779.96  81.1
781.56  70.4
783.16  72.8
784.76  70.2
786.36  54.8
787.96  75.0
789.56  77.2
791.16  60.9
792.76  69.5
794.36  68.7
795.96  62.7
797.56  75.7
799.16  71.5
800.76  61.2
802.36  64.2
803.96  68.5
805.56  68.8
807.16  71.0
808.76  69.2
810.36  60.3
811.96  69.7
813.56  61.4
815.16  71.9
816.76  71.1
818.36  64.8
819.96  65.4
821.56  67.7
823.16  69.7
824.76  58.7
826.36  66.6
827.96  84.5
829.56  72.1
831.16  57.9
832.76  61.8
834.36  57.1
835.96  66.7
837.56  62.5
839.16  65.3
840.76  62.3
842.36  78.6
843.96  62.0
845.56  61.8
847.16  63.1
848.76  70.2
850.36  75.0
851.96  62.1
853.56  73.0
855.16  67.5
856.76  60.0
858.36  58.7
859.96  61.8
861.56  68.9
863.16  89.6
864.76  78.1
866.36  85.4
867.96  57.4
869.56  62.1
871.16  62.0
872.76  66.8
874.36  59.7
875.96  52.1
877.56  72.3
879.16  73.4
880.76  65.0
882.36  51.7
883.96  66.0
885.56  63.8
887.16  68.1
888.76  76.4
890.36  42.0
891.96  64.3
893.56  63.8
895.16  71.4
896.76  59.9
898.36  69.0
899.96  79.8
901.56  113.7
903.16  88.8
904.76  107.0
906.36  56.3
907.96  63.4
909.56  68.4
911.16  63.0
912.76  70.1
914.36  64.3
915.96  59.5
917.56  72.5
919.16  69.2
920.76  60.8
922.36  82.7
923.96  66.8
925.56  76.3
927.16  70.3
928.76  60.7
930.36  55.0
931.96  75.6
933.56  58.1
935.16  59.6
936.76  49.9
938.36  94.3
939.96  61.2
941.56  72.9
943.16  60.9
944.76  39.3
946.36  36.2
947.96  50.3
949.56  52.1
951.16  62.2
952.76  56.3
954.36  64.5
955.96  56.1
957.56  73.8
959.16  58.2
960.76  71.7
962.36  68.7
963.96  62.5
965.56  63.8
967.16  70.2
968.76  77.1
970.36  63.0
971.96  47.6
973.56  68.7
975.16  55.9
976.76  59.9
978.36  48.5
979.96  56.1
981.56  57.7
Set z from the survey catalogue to 0.37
